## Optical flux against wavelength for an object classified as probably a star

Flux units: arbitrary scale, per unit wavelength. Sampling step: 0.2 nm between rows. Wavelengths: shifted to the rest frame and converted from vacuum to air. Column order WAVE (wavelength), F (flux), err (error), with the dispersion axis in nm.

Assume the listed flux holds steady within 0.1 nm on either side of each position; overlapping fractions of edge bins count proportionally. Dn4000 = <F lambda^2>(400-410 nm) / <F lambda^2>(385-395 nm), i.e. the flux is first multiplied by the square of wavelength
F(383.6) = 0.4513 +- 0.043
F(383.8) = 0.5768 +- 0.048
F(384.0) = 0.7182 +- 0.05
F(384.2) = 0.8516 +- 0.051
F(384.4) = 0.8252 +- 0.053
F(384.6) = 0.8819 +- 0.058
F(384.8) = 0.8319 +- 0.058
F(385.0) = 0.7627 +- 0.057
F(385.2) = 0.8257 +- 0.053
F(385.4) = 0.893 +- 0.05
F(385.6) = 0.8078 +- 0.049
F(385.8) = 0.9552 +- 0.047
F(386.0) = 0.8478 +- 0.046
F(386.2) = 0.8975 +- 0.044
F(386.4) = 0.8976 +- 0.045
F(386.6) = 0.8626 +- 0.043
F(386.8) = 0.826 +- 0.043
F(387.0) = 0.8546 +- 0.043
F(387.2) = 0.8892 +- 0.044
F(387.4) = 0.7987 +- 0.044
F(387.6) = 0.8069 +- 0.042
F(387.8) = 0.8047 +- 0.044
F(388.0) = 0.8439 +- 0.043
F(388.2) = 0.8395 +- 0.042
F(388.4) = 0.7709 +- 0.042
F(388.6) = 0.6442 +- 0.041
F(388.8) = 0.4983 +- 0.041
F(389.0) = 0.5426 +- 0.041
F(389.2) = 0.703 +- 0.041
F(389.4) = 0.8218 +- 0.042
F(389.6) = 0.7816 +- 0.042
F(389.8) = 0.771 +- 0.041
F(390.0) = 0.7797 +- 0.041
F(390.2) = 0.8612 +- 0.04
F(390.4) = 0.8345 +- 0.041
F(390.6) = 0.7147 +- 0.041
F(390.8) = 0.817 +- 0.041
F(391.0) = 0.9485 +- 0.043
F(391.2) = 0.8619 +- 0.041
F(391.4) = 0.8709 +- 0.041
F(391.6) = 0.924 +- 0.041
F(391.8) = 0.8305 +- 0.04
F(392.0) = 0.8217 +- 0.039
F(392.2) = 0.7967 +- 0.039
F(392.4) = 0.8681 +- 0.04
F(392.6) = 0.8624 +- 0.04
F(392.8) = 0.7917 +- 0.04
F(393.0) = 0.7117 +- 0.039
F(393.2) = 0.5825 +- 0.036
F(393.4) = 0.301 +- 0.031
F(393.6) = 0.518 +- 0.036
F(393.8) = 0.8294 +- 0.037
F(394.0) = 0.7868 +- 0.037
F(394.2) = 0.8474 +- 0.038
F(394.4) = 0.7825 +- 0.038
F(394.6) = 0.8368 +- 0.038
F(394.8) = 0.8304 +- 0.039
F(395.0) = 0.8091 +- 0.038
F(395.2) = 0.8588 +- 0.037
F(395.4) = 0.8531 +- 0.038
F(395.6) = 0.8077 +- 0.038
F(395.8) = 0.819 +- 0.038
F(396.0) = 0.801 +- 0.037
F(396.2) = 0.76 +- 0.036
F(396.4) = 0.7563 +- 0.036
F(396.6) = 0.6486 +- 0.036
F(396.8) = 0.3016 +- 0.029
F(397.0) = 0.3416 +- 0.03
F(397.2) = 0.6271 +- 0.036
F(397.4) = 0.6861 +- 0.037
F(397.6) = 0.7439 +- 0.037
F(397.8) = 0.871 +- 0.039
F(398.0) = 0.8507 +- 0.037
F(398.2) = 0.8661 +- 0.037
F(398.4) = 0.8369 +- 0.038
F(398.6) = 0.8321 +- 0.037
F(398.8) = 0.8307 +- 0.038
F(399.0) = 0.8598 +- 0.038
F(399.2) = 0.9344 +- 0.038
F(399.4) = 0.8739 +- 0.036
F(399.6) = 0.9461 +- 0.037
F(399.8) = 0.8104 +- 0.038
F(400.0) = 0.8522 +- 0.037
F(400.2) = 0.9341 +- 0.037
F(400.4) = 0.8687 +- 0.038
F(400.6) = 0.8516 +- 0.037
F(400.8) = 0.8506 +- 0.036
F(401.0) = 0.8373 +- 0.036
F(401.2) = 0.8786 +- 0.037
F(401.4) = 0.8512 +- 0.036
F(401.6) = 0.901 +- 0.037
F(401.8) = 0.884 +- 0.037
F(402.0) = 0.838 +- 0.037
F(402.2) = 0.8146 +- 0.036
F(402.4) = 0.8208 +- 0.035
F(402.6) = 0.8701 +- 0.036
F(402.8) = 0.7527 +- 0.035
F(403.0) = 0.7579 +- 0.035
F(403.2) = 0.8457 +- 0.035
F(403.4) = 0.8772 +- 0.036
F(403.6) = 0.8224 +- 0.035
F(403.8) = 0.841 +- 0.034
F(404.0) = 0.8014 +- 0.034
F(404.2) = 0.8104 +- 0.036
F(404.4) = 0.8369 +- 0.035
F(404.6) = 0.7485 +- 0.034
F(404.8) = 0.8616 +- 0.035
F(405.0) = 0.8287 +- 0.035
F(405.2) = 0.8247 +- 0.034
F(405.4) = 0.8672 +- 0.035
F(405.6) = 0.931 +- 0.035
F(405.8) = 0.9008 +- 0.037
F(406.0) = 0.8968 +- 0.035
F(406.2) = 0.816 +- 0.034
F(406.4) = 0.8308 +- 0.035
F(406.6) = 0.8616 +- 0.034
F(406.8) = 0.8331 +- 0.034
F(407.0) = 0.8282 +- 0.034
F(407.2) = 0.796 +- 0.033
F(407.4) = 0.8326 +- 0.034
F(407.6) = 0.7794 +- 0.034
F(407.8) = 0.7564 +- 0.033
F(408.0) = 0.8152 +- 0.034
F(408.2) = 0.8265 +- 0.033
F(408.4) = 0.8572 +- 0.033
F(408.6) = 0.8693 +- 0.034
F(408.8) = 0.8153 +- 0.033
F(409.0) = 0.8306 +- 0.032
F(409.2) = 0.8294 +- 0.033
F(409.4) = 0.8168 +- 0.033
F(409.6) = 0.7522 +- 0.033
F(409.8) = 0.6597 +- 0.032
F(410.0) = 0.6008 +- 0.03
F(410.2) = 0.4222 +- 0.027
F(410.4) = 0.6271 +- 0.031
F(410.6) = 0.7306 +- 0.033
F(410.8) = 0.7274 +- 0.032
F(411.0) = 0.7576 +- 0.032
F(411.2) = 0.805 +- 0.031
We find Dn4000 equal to 1.13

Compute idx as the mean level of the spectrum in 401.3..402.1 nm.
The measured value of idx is 0.869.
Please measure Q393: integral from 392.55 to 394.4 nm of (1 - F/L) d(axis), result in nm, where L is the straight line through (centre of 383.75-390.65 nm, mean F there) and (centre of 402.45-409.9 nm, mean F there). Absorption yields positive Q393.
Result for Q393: 0.26 nm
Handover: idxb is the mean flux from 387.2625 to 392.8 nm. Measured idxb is 0.794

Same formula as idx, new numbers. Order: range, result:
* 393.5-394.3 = 0.745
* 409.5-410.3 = 0.609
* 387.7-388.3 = 0.829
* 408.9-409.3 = 0.83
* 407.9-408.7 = 0.842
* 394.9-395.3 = 0.834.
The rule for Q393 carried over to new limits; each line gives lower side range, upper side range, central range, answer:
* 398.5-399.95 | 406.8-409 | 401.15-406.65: 0.00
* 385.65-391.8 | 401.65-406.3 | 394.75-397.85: 0.41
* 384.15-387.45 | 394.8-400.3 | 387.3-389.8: 0.29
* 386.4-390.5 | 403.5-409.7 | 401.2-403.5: -0.06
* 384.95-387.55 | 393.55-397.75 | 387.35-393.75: 0.31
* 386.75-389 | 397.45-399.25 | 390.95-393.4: 0.00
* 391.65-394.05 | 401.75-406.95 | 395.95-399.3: 0.16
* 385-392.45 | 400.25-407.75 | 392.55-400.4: 0.59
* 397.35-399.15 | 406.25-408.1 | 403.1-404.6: -0.02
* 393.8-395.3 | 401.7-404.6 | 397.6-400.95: -0.16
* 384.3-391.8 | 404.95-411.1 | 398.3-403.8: -0.37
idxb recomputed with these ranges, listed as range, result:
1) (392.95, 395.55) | 0.736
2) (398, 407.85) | 0.845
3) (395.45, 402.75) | 0.802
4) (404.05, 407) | 0.845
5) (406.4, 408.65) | 0.823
